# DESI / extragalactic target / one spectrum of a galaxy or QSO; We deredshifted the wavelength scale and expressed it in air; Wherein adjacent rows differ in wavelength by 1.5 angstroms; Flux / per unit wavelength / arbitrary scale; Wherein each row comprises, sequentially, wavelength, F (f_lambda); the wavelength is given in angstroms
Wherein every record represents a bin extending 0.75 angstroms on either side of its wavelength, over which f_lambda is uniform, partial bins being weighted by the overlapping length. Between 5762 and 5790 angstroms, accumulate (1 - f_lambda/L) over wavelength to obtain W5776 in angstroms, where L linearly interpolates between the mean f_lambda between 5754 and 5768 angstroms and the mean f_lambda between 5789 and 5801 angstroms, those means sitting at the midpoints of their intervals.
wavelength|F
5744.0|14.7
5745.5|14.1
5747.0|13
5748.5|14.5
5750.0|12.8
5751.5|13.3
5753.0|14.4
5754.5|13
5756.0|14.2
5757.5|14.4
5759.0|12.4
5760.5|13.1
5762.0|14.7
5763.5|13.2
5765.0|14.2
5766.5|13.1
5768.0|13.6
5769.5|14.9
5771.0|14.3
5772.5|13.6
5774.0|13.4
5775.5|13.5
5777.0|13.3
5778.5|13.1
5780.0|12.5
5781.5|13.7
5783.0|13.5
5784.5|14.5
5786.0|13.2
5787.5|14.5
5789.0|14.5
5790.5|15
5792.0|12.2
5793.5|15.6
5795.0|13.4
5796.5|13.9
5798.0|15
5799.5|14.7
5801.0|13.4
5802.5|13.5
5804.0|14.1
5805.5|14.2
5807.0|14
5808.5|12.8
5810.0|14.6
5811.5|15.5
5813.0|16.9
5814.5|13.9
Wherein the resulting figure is 0.3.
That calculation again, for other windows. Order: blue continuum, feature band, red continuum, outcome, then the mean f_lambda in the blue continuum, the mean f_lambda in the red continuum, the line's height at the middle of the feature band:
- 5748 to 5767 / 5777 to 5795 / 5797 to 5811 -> 0.12 angstroms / 13.6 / 14.1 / 13.9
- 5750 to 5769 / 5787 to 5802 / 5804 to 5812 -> -0.20 angstroms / 13.6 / 14.2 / 14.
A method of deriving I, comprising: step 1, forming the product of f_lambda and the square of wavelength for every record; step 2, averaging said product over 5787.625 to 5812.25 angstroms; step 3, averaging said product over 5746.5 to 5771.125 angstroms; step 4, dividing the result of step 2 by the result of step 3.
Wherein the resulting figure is 1.05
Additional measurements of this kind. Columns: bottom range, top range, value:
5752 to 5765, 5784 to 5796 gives 1.04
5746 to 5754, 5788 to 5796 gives 1.06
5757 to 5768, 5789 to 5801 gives 1.06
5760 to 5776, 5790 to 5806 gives 1.03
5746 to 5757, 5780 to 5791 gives 1.04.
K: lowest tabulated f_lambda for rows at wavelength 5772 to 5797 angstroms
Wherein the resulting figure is 12.2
